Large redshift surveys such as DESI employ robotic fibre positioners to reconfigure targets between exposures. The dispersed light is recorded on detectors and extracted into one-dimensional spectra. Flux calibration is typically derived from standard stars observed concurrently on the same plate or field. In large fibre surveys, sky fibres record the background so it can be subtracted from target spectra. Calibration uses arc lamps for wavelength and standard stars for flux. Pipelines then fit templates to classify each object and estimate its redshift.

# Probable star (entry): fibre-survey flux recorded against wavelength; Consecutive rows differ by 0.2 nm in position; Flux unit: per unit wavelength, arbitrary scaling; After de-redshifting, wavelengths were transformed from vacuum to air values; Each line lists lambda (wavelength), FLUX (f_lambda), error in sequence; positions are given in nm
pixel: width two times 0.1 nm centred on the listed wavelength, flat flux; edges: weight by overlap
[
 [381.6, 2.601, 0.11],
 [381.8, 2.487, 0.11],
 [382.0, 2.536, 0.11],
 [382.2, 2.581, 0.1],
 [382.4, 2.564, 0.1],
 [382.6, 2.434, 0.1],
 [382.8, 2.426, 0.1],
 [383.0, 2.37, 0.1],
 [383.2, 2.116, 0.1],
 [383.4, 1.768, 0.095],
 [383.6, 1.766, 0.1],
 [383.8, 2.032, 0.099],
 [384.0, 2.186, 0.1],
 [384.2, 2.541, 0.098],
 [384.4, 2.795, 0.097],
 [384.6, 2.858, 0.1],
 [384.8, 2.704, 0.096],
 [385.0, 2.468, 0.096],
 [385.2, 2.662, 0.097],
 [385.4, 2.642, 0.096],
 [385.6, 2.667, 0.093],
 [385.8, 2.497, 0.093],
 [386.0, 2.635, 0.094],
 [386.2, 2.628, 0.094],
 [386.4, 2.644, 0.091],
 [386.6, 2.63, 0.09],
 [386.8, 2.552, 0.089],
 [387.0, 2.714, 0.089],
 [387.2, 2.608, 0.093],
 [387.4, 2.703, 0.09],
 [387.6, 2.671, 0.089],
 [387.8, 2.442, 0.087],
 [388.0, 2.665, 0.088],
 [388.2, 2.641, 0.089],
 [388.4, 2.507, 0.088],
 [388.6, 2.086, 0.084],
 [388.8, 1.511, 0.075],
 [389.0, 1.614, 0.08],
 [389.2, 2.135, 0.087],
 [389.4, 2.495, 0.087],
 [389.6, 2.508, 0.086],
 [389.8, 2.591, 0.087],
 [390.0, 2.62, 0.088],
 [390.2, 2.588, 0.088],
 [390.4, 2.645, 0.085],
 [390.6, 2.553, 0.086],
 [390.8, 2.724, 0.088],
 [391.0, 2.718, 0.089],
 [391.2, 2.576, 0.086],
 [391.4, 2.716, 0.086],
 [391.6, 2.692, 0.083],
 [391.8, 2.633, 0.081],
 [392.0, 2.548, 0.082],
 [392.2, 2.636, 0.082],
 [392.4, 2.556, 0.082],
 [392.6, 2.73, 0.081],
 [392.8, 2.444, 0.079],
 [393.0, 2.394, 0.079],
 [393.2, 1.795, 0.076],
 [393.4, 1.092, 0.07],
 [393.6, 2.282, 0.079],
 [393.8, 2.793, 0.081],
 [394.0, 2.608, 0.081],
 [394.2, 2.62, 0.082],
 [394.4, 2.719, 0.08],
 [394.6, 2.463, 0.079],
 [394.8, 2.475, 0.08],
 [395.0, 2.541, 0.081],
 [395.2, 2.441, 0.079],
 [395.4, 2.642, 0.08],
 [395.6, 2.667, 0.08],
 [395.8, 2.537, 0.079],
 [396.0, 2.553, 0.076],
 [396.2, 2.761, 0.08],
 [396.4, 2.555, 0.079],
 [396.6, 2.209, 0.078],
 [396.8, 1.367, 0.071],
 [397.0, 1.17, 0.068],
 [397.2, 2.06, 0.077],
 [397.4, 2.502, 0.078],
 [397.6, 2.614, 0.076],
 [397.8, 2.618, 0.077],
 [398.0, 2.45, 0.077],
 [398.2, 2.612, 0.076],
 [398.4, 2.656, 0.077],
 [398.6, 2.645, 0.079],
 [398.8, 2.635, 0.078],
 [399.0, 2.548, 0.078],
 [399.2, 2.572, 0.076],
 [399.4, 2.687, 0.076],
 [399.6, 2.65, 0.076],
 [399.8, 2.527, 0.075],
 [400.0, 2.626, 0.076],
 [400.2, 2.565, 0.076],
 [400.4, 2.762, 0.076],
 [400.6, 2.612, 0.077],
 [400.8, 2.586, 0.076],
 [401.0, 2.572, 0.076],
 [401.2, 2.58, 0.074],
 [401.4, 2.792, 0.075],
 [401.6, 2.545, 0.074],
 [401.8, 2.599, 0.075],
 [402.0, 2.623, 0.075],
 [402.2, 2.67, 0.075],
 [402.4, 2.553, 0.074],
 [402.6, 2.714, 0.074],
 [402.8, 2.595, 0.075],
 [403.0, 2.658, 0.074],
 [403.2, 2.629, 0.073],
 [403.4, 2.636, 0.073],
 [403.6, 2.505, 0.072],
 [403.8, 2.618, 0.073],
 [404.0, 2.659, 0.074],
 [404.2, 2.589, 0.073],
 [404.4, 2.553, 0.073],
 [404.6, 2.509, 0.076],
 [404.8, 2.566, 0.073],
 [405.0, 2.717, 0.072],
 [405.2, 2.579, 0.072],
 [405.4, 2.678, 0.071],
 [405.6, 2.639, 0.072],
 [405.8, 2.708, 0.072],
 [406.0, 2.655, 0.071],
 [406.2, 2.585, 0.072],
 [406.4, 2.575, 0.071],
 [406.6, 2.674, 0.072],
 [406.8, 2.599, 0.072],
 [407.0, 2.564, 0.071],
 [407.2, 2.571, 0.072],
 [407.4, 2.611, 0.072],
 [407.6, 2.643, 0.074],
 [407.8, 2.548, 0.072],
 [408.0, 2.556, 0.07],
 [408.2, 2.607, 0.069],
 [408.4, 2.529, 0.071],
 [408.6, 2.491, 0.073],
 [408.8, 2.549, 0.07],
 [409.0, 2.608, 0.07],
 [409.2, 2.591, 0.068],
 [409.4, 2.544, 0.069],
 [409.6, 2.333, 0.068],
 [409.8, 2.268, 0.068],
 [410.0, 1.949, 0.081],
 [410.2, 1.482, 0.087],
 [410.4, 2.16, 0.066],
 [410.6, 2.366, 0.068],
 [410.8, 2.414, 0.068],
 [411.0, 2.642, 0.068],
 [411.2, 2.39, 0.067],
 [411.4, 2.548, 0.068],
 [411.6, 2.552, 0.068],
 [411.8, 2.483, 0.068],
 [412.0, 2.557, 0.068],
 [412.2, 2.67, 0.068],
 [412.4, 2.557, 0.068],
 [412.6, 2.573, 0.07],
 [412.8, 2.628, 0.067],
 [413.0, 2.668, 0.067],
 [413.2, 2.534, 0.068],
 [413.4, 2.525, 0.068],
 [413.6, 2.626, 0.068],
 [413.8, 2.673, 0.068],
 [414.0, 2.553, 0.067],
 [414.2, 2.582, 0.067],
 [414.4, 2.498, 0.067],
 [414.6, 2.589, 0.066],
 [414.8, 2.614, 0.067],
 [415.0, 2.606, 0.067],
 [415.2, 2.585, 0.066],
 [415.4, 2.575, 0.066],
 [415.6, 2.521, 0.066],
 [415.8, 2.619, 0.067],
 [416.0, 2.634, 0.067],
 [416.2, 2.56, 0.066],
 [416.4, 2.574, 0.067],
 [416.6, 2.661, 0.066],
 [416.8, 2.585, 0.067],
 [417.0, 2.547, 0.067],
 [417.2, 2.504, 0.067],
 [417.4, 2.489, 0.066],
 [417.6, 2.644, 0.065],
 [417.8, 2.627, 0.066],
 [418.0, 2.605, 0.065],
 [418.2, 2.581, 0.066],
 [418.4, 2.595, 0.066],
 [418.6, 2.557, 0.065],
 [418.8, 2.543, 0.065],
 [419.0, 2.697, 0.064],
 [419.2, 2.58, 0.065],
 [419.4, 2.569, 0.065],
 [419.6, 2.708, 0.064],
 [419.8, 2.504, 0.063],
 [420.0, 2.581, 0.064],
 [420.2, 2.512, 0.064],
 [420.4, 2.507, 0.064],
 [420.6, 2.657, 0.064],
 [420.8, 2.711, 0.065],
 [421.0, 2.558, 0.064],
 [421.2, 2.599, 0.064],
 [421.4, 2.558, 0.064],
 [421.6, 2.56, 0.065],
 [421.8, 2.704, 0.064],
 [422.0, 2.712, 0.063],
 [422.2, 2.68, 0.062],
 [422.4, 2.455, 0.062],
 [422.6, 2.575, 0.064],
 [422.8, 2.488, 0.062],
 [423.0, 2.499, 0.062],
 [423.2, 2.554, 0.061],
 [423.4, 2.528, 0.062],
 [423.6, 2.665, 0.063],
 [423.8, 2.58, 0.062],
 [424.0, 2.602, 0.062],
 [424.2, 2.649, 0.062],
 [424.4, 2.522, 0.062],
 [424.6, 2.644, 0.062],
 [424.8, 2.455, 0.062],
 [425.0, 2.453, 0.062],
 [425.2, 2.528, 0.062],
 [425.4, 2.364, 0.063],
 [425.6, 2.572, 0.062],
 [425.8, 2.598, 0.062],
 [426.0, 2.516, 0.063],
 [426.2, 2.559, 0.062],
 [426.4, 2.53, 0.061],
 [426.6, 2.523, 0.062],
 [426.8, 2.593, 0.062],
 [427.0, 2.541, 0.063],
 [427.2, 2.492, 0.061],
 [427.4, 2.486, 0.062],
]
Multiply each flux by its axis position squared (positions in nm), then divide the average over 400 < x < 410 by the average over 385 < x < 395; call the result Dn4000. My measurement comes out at 1.12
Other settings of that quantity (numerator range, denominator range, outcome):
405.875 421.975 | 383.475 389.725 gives 1.19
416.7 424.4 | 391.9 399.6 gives 1.20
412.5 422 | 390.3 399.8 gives 1.17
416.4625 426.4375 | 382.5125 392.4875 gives 1.23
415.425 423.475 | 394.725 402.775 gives 1.14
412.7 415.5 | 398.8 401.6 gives 1.06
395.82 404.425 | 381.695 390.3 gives 1.11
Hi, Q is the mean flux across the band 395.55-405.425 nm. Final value 2.54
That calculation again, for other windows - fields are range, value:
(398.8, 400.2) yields 2.6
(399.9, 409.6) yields 2.6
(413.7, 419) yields 2.58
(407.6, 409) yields 2.56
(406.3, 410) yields 2.53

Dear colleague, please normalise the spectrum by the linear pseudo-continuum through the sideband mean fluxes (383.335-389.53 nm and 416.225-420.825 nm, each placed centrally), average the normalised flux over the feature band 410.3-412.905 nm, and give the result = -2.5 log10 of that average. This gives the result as 0.02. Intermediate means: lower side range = 2.44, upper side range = 2.59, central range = 2.5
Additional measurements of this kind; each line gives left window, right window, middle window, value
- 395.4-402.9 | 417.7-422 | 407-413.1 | 0.04 mag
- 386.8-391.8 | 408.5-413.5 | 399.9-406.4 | -0.07 mag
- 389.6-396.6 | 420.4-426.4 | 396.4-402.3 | 0.02 mag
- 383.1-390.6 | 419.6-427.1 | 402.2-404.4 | -0.05 mag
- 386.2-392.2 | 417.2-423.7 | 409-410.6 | 0.15 mag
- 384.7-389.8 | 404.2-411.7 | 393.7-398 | 0.03 mag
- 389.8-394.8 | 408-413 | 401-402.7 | -0.07 mag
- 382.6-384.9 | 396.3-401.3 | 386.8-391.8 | -0.05 mag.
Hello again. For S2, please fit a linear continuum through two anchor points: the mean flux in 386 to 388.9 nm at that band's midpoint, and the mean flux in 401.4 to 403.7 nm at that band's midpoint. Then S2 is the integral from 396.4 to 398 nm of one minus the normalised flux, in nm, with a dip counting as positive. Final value 0.278 nm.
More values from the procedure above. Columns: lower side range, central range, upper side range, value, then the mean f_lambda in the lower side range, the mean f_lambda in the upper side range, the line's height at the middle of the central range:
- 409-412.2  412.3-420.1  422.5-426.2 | -0.47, 2.37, 2.54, 2.44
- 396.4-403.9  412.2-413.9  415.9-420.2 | -0.02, 2.51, 2.59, 2.57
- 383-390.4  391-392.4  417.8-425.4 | -0.10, 2.44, 2.58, 2.46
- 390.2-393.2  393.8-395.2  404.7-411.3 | 0.00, 2.58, 2.5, 2.57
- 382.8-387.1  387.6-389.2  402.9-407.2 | 0.17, 2.47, 2.61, 2.49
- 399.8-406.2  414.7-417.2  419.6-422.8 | 0.01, 2.62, 2.59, 2.6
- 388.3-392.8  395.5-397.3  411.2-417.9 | 0.21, 2.47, 2.58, 2.5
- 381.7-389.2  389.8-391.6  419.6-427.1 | -0.14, 2.44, 2.57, 2.46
